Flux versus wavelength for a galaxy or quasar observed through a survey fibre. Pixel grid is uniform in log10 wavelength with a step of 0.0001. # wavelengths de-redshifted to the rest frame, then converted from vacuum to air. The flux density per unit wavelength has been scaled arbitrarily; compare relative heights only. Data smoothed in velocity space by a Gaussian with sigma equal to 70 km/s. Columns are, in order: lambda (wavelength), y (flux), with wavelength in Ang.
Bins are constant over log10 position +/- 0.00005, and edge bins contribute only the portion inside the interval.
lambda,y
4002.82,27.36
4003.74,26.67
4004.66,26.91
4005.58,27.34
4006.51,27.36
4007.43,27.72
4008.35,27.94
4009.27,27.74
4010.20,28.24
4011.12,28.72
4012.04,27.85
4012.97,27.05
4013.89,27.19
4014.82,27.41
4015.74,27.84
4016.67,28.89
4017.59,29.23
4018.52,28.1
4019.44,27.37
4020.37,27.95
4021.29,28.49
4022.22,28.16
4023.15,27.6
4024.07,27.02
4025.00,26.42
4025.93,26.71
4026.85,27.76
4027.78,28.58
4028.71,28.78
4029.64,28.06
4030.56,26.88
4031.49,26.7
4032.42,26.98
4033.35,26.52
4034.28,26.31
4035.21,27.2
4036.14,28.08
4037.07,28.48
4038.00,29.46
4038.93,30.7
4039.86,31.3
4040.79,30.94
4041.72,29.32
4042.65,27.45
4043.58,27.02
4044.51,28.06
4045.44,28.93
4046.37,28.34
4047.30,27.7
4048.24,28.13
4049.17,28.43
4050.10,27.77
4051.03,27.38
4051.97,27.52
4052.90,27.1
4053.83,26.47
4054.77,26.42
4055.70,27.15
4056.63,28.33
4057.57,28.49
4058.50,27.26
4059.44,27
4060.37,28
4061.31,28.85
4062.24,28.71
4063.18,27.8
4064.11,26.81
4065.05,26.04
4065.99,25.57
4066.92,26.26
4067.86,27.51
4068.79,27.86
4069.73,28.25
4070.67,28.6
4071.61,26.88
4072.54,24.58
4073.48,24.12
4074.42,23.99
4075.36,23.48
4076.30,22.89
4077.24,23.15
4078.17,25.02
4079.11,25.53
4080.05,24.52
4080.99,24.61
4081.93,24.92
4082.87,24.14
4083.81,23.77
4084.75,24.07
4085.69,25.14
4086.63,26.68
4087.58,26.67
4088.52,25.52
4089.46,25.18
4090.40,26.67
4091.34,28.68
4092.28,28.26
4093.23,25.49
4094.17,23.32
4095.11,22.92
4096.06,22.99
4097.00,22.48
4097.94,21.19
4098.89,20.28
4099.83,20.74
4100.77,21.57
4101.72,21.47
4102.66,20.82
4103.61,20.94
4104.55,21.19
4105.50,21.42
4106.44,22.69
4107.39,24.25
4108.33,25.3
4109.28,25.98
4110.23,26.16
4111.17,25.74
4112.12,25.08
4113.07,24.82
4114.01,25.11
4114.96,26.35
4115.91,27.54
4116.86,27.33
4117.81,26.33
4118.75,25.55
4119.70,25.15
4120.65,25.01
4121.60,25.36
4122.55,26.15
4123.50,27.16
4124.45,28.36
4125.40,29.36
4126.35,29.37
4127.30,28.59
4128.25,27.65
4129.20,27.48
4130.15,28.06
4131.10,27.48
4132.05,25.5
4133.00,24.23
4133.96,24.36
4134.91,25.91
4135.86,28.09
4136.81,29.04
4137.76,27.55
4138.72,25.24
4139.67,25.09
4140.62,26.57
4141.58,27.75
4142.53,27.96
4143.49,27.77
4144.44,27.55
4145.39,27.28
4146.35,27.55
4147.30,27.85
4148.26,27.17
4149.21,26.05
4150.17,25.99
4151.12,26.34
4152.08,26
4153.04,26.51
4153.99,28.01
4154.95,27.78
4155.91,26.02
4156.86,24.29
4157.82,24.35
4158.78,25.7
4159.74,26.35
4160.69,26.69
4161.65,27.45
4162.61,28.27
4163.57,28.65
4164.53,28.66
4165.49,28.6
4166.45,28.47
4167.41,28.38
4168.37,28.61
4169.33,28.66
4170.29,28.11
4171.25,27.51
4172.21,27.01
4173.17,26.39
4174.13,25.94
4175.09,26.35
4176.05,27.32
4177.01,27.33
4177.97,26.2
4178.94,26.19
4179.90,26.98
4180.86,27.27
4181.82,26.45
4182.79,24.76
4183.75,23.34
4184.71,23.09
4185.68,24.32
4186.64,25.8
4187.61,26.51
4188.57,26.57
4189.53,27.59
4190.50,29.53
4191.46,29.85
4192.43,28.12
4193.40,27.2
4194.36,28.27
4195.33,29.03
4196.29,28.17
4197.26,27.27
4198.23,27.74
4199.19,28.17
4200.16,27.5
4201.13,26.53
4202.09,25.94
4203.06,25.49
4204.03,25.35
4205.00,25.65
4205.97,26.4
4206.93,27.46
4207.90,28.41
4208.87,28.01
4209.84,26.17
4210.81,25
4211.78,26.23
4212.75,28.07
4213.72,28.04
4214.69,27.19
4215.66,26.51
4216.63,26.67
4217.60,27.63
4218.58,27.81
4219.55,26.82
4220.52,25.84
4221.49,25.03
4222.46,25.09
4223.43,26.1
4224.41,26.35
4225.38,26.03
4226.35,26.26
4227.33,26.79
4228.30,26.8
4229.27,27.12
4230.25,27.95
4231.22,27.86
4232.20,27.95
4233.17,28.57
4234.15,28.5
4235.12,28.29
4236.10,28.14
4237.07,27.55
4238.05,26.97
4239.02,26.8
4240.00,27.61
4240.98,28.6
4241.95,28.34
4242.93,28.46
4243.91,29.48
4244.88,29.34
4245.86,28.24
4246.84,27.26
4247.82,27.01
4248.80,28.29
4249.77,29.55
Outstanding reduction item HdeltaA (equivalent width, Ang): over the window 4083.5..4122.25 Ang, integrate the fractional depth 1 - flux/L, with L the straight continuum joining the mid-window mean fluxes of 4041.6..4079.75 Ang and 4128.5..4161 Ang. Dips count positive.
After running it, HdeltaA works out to 3.4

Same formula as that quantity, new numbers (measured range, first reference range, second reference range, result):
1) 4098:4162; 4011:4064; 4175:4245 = 3.8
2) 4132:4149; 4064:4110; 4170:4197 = -0.7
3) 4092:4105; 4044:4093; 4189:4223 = 2.1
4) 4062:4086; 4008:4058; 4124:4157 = 1.8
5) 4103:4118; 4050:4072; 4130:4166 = 1.3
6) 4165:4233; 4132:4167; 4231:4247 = 1.5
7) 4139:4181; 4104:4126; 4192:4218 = -1.2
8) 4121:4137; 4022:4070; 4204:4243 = 0.2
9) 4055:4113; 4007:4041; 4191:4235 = 5.5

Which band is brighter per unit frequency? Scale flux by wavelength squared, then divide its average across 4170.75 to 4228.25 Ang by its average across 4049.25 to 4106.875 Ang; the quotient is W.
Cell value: 1.12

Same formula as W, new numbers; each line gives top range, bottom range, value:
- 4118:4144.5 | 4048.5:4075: 1.03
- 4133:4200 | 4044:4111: 1.11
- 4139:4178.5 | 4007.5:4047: 1.03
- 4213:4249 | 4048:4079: 1.11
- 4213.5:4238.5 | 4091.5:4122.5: 1.19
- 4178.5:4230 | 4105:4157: 1.05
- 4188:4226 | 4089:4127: 1.14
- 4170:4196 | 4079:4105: 1.17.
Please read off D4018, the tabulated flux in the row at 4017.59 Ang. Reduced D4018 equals 29.23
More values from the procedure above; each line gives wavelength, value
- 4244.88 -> 29.34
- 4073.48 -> 24.12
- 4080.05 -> 24.52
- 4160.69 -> 26.69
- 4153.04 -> 26.51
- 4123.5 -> 27.16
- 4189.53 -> 27.59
